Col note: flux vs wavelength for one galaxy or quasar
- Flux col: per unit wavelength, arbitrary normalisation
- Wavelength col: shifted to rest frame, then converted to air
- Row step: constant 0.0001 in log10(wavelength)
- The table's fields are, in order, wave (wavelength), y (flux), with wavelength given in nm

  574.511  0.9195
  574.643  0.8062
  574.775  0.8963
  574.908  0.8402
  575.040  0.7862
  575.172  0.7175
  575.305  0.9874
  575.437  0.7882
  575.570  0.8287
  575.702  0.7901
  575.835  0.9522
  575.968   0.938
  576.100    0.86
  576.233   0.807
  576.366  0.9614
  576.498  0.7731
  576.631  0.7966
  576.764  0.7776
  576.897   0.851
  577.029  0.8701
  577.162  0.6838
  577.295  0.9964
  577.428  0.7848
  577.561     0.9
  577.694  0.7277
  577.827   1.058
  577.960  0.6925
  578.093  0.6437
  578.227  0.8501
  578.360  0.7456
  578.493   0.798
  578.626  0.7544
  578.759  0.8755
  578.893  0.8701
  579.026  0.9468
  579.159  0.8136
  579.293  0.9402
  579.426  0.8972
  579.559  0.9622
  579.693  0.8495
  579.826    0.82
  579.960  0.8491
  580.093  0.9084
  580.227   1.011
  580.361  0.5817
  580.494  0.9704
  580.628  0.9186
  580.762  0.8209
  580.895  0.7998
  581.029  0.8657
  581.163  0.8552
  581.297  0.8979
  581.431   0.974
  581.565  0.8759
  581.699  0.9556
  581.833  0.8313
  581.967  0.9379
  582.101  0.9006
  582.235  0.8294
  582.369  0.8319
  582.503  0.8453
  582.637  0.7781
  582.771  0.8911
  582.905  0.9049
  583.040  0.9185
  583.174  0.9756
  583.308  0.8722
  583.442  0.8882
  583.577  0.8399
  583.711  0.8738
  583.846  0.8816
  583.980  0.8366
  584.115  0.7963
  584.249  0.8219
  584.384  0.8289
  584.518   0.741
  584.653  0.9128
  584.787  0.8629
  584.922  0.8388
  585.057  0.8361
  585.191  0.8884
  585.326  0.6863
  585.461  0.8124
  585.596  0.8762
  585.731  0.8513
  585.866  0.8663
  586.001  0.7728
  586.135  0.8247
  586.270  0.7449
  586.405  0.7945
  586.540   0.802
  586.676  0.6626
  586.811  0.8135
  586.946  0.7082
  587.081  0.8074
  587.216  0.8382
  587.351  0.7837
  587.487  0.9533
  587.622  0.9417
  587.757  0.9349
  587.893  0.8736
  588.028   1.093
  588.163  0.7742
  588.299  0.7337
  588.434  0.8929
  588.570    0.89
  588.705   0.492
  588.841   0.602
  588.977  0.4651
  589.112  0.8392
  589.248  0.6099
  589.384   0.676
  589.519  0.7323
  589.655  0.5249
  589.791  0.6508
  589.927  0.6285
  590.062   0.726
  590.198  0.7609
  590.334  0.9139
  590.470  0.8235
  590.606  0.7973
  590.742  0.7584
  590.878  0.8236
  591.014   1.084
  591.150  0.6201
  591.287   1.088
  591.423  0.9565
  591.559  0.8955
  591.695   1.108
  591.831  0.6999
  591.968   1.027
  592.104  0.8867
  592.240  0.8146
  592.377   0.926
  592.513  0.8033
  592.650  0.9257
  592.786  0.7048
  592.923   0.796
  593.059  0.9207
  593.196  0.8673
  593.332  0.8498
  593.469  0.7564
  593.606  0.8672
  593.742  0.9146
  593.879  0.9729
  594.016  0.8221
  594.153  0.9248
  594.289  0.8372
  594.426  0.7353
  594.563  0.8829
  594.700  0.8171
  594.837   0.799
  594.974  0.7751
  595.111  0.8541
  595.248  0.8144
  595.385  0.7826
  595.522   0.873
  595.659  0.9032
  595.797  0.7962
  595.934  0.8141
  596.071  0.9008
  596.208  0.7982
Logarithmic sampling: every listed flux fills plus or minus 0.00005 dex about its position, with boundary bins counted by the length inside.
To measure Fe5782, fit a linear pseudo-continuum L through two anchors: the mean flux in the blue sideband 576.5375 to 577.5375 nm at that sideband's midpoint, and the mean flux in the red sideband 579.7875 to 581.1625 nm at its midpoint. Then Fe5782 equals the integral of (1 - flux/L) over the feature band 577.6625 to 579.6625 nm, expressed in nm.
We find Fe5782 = 0.00 nm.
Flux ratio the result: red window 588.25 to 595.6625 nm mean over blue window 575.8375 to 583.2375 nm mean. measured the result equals 0.95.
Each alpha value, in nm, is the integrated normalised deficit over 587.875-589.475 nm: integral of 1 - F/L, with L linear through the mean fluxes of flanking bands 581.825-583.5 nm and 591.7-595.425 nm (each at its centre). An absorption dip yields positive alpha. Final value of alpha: 0.23 nm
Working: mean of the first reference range 0.879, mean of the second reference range 0.849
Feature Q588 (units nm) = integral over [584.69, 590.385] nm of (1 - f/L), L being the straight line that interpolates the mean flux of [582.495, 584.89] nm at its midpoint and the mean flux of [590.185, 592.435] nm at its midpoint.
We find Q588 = 0.59 nm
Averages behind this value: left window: 0.86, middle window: 0.781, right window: 0.884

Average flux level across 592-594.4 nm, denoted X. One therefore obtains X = 0.859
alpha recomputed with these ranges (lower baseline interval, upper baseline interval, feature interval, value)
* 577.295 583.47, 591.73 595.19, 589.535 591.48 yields 0.13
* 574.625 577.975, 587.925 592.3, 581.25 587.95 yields -0.28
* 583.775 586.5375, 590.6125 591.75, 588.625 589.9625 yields 0.39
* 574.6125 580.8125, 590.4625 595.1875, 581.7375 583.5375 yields -0.06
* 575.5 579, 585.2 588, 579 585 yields -0.31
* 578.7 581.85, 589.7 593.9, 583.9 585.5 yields 0.08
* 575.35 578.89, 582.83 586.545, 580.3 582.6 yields -0.08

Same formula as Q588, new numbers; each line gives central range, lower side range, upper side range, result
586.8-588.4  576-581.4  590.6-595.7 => -0.003 nm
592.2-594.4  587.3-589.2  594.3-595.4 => -0.126 nm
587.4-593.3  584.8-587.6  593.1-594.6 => 0.154 nm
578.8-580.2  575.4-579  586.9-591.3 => -0.117 nm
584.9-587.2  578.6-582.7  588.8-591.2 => -0.033 nm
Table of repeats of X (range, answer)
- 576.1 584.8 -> 0.854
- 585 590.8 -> 0.778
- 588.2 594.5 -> 0.808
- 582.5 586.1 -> 0.848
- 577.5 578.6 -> 0.8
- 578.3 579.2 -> 0.831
